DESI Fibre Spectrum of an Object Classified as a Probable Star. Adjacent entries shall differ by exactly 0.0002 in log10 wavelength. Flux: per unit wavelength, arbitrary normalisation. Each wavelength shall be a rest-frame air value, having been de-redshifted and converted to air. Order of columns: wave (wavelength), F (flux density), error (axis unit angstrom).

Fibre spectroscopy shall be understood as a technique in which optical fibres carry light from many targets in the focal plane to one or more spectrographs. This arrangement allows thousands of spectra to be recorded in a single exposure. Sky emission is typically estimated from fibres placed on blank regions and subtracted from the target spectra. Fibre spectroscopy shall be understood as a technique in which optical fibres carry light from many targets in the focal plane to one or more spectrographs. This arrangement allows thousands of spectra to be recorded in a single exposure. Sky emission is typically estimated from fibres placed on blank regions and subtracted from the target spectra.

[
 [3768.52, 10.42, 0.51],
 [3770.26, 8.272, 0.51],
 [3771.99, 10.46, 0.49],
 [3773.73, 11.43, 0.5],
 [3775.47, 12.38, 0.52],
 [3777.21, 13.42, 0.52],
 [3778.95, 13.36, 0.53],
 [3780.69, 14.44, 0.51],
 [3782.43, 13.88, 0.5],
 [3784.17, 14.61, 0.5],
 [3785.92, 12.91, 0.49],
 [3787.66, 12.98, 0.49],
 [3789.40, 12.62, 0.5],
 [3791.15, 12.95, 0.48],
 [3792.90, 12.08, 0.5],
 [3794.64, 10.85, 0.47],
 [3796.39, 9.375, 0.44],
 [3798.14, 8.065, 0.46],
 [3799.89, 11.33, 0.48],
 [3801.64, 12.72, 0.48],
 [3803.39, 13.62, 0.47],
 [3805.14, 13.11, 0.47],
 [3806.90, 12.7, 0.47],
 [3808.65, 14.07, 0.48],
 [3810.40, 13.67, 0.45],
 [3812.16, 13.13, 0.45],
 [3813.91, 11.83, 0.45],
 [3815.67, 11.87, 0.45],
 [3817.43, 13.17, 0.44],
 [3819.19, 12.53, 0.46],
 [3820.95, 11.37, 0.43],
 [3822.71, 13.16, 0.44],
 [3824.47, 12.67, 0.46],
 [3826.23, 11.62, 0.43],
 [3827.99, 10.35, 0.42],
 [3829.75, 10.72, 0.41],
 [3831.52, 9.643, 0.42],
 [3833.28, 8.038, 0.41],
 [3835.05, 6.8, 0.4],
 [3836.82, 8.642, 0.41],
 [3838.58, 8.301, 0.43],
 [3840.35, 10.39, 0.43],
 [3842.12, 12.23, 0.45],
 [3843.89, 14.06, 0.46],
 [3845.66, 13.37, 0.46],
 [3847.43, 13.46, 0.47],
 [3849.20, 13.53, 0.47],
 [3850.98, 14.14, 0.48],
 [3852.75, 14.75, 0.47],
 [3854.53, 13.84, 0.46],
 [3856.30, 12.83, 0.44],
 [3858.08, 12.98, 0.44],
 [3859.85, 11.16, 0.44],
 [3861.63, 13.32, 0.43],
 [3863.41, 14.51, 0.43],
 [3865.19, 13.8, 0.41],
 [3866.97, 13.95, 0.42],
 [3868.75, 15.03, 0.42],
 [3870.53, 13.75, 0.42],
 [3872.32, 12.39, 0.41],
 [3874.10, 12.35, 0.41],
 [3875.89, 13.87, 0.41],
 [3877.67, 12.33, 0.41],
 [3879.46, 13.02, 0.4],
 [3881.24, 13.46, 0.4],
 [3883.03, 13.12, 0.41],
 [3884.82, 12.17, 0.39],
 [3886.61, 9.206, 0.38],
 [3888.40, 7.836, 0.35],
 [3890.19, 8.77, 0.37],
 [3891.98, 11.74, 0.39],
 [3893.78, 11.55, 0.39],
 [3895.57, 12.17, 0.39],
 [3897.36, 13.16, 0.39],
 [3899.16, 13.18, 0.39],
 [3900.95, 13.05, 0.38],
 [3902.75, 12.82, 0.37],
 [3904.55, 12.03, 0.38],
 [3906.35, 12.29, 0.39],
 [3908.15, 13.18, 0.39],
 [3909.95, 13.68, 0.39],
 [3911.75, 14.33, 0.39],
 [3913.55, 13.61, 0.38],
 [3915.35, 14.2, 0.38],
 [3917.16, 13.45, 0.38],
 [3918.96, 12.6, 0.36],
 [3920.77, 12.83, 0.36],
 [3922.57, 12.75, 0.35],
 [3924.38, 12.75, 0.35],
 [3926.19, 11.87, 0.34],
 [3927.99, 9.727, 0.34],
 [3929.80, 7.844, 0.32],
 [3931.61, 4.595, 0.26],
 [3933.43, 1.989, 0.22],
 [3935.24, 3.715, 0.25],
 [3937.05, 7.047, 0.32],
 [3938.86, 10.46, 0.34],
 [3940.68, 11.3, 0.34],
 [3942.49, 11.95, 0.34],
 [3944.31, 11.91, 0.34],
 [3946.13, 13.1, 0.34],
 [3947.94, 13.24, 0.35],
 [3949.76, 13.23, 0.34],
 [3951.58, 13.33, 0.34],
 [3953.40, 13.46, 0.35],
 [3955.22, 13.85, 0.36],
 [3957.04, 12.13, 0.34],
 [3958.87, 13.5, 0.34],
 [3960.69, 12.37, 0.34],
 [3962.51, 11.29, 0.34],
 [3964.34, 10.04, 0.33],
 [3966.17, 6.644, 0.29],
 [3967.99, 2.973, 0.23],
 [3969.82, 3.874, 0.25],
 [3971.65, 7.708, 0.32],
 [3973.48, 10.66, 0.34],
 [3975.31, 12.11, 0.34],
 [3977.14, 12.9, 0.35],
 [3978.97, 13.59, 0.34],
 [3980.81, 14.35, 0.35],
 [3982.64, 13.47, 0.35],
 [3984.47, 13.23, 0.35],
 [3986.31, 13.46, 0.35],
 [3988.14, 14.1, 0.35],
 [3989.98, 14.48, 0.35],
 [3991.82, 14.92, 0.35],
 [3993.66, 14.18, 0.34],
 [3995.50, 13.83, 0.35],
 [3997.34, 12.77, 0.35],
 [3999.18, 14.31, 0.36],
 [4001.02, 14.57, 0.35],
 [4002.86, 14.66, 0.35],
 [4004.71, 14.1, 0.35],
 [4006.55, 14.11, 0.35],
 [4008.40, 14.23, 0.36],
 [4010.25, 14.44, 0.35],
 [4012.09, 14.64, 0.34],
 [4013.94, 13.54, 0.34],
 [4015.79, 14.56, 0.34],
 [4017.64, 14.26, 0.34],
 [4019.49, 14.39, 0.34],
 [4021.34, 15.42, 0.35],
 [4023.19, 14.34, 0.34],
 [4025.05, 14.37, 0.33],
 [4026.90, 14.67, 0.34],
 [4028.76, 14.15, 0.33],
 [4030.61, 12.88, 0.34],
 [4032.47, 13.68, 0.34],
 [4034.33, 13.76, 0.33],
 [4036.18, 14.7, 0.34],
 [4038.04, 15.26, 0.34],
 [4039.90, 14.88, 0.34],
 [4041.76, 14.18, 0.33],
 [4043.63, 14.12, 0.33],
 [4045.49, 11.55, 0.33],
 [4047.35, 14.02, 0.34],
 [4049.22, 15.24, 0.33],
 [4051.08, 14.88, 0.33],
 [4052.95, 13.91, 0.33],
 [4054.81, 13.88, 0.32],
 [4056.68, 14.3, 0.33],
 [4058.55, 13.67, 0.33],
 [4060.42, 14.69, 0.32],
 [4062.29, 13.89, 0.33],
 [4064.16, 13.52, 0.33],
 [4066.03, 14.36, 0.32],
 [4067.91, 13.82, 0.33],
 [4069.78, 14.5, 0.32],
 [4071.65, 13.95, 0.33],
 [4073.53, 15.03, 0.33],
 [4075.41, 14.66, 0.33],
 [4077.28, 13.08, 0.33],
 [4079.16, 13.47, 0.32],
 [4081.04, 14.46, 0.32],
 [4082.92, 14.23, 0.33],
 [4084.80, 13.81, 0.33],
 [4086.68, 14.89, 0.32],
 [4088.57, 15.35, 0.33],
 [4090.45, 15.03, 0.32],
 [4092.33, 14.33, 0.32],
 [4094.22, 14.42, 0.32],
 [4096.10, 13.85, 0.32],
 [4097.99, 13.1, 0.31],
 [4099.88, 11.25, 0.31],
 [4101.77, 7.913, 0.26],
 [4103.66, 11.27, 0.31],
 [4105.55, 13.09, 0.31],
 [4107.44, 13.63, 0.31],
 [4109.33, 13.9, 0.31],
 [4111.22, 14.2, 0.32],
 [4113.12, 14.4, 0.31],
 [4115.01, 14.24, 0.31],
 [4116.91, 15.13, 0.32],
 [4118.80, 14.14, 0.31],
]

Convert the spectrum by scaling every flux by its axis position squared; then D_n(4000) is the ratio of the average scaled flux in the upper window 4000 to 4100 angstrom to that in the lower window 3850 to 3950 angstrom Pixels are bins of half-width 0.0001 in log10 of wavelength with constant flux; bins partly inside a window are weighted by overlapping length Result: 1.28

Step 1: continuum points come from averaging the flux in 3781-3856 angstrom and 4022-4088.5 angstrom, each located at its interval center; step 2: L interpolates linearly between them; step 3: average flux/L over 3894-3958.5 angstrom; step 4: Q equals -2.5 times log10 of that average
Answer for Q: 0.12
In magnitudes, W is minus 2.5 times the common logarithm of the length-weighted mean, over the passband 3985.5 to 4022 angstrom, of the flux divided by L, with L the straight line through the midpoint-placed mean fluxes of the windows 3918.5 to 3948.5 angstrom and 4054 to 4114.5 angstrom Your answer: -0.21 mag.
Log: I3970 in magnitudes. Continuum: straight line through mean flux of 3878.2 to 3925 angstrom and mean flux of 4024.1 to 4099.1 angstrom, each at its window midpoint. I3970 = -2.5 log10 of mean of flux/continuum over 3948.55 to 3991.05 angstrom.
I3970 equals 0.14 mag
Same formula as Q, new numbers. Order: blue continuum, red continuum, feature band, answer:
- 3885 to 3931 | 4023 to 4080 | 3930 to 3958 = 0.215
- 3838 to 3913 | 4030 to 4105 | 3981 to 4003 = -0.049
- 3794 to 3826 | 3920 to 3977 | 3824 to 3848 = 0.109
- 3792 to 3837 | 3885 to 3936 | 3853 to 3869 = -0.191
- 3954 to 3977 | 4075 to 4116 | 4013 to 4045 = -0.216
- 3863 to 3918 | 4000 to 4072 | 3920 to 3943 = 0.400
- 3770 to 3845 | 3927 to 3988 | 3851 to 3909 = -0.133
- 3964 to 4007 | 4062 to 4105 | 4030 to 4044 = -0.102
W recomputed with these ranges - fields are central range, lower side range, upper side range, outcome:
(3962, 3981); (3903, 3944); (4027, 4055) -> 0.28 mag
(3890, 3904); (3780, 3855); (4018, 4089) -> 0.05 mag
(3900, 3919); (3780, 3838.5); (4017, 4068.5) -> -0.03 mag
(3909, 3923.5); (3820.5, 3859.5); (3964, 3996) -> -0.16 mag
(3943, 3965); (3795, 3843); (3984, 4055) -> 0.05 mag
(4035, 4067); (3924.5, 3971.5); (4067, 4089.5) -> -0.07 mag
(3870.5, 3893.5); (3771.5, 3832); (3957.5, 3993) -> 0.01 mag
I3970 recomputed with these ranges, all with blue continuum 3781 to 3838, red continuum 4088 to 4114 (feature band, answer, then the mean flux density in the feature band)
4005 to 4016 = -0.116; 14.2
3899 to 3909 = -0.041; 12.7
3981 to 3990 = -0.088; 13.7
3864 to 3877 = -0.127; 13.6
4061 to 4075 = -0.089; 14.2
